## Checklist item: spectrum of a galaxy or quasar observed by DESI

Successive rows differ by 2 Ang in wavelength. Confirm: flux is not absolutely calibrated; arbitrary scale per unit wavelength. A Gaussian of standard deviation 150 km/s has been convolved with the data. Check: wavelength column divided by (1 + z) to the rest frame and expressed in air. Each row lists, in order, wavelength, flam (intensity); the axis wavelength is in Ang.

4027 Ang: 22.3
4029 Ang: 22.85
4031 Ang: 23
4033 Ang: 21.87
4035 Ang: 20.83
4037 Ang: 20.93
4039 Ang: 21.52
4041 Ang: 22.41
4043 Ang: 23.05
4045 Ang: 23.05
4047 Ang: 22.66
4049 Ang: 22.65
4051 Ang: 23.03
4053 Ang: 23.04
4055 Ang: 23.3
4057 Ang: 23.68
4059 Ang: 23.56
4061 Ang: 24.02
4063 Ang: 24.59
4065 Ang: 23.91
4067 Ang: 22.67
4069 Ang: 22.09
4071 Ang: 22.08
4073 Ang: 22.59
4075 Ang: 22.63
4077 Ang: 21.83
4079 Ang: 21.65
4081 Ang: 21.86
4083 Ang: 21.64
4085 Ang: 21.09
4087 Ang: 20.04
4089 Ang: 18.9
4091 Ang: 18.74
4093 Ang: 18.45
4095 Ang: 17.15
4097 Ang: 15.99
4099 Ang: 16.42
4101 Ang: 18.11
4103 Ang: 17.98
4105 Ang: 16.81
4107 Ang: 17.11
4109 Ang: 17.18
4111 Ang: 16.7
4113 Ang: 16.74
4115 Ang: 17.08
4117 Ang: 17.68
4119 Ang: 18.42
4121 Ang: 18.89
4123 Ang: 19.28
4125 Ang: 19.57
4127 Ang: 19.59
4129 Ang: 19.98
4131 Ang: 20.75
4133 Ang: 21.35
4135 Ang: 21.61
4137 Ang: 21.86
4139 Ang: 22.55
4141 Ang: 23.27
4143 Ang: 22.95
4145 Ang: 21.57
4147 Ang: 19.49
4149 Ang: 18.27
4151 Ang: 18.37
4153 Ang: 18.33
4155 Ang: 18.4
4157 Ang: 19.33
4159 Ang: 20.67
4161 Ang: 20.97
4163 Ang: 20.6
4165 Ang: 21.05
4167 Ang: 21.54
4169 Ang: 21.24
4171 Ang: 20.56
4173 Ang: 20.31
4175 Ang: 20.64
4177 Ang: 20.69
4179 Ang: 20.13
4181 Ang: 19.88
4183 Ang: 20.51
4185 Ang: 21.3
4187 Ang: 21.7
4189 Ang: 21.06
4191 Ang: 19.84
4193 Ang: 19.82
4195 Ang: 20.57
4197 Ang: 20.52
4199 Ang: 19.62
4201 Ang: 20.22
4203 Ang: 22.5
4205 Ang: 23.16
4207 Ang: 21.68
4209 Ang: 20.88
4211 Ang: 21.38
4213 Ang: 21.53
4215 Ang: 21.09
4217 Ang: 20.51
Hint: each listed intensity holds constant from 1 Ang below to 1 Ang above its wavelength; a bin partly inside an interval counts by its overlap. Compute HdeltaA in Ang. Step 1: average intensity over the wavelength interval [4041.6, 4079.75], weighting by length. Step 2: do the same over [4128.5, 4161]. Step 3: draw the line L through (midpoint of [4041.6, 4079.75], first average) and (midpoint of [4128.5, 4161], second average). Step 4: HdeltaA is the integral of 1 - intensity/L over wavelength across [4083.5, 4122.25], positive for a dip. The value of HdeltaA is 6.8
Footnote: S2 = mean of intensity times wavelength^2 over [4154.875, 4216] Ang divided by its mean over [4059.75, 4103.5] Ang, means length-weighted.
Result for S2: 1.06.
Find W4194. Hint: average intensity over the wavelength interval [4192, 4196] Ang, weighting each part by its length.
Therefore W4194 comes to 20.2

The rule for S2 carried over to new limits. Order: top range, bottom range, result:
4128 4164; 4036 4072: 0.94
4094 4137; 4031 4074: 0.83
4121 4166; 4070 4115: 1.09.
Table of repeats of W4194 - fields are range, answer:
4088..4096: 18.3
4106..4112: 17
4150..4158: 18.6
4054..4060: 23.5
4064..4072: 22.7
